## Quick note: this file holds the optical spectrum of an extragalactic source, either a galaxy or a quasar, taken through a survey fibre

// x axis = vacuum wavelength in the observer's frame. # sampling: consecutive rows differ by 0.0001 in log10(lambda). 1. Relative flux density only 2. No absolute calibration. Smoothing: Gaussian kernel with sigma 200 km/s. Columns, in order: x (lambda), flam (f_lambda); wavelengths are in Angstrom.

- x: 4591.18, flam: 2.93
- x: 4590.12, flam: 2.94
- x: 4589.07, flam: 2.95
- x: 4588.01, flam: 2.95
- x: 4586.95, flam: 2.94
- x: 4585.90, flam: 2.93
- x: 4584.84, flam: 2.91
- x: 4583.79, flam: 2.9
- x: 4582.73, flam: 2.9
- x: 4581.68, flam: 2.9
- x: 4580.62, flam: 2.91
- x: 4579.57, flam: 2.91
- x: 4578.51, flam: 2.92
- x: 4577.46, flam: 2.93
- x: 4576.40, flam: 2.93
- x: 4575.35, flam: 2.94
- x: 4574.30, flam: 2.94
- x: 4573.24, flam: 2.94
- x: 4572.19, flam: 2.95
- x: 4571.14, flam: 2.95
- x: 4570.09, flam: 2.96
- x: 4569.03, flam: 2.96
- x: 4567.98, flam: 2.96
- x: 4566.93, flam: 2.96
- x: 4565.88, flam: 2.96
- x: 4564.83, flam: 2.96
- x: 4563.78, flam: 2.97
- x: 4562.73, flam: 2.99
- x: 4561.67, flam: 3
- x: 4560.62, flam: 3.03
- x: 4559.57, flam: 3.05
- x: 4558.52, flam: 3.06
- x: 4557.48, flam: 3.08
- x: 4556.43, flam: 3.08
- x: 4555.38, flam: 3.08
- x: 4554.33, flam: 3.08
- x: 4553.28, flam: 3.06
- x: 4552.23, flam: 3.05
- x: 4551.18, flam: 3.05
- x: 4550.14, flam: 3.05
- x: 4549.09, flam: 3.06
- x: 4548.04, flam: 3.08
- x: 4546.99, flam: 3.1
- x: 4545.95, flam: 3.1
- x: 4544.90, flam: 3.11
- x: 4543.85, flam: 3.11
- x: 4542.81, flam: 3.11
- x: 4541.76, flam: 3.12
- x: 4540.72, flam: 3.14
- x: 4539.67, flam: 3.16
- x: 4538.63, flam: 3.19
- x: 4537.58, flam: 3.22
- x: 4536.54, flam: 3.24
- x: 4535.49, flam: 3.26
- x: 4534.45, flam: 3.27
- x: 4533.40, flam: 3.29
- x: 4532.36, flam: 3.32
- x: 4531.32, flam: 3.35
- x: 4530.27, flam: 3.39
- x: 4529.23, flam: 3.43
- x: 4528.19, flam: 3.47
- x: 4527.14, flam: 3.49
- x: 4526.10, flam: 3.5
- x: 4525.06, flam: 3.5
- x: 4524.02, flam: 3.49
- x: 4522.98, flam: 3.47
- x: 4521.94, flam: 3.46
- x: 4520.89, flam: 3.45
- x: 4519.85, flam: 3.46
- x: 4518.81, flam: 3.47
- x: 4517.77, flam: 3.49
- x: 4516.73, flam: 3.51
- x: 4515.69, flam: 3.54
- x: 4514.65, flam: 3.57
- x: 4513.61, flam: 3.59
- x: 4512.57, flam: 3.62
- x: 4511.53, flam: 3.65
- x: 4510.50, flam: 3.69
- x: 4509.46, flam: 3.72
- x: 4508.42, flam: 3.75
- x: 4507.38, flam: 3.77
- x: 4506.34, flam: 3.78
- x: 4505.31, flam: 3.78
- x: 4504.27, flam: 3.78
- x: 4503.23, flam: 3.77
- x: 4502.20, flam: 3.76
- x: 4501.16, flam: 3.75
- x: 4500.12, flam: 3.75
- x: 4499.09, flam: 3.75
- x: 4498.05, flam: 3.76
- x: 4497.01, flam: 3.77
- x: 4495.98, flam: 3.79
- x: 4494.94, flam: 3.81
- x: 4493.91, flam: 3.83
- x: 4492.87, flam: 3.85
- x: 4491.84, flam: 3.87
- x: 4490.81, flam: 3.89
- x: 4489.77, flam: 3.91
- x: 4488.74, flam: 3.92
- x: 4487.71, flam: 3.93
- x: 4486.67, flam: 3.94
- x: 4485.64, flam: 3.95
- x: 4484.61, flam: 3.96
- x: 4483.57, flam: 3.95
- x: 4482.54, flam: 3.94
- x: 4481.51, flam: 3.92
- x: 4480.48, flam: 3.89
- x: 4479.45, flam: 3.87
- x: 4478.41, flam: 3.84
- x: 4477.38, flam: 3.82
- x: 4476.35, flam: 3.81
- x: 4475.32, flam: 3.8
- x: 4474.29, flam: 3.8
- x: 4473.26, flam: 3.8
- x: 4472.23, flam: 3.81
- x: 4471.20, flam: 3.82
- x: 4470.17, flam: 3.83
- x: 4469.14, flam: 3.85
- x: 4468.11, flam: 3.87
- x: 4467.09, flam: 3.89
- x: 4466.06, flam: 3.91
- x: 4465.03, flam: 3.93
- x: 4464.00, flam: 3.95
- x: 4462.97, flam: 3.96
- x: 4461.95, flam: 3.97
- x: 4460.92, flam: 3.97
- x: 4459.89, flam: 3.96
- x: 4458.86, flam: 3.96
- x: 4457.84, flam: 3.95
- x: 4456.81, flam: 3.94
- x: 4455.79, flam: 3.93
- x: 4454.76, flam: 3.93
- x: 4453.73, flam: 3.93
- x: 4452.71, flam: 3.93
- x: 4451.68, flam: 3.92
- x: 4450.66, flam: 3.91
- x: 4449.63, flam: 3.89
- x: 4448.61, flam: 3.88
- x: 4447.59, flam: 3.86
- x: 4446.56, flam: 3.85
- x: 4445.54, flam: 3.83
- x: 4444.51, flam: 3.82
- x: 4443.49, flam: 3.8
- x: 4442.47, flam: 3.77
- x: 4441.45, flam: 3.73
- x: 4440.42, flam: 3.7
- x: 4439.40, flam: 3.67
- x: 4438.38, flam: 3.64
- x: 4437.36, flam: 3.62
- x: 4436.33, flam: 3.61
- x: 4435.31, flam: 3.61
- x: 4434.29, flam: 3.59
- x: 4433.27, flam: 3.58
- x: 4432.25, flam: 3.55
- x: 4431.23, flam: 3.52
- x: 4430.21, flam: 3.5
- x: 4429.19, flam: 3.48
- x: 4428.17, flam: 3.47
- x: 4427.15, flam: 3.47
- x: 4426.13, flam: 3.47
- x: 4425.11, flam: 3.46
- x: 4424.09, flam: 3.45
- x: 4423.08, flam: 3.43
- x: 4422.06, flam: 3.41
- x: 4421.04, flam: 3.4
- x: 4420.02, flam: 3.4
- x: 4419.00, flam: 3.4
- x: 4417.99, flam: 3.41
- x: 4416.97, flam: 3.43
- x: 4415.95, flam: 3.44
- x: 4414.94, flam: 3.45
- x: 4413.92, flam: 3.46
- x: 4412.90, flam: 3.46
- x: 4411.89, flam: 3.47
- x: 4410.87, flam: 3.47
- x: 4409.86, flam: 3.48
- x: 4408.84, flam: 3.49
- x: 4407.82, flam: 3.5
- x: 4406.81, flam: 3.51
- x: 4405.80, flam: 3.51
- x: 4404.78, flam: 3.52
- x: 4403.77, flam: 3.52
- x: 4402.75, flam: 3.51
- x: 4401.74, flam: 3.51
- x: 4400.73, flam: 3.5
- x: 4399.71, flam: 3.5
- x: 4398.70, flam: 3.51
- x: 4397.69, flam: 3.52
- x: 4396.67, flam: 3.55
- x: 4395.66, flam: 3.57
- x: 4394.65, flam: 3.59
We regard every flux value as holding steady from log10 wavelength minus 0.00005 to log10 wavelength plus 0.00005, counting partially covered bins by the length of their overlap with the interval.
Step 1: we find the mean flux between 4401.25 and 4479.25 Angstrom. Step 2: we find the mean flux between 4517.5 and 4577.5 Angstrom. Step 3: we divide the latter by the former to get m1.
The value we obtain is 0.9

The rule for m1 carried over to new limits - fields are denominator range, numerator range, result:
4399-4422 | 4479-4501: 1.11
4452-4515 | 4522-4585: 0.81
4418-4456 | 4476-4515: 1.04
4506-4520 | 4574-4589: 0.81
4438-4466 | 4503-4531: 0.92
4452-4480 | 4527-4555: 0.82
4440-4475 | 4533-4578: 0.79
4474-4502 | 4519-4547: 0.86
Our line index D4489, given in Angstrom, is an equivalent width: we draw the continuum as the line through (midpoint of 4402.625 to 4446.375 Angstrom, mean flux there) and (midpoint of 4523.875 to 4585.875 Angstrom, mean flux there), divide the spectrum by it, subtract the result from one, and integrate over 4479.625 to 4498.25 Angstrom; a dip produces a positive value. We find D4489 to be -3.2 Angstrom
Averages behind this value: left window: 3.54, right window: 3.09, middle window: 3.88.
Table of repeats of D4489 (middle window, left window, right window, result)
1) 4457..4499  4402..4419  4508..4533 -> -4.57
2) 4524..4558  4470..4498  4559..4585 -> 0.66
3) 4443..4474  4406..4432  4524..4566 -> -4.84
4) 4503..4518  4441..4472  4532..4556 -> -1.05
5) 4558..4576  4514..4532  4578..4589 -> 0.55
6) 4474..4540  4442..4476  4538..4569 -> -3.50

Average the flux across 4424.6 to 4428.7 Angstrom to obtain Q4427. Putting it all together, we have 3.47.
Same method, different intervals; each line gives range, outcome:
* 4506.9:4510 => 3.74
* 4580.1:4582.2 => 2.9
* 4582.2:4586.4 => 2.91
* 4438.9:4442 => 3.7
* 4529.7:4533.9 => 3.34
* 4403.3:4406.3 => 3.51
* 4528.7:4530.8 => 3.41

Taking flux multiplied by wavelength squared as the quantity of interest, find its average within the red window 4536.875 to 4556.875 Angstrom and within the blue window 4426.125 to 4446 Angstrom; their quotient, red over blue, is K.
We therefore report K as 0.9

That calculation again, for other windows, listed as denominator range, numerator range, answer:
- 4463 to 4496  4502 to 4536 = 0.93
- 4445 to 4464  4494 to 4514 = 0.98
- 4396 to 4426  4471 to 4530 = 1.12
